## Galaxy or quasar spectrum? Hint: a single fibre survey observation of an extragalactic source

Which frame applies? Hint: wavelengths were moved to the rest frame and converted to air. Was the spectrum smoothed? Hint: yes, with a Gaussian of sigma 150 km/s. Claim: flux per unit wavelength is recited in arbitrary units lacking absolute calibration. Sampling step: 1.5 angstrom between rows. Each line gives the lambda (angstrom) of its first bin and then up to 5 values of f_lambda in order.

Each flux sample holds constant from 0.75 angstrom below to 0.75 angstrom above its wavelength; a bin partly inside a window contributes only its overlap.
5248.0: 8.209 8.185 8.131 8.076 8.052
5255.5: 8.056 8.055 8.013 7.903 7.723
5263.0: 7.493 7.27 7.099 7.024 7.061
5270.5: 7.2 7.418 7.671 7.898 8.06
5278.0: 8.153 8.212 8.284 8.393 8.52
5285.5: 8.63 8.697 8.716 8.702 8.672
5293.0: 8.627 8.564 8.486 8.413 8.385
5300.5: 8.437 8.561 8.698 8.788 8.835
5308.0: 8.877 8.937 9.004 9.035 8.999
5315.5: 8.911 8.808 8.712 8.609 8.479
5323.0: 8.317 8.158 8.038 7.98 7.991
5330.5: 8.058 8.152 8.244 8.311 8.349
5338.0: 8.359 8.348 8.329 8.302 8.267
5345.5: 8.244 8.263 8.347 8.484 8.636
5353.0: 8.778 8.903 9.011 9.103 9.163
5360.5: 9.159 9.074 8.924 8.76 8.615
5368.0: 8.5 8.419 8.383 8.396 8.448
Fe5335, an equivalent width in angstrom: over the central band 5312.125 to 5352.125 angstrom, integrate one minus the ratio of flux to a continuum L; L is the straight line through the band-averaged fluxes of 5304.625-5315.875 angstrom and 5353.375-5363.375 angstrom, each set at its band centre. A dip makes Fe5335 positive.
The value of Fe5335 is 2.6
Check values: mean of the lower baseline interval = 8.93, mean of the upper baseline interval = 9.05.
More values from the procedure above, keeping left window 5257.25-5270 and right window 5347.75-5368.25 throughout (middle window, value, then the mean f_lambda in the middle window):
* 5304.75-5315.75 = -1.07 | 8.93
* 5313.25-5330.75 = -0.27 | 8.43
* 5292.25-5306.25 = -1.02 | 8.56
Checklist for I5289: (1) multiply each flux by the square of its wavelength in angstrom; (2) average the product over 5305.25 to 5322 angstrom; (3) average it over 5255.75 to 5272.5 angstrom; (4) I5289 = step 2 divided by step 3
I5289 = 1.20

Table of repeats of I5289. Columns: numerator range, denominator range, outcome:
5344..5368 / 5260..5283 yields 1.18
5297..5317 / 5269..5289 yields 1.09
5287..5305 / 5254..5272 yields 1.15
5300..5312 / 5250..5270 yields 1.16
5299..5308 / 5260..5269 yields 1.20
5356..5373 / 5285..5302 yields 1.05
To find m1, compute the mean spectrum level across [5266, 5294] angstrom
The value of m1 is 8.08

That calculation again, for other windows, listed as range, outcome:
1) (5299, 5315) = 8.8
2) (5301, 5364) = 8.58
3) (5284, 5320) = 8.71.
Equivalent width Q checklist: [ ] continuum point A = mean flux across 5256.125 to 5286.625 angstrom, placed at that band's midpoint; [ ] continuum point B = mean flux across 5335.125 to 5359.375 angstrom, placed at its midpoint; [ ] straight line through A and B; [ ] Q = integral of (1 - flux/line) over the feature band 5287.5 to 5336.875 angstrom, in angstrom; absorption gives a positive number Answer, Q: -2.1 angstrom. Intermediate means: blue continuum 7.82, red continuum 8.54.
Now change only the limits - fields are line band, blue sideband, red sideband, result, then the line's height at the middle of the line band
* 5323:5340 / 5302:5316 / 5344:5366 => 1.2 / 8.82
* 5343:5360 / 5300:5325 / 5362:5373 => 0.0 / 8.64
